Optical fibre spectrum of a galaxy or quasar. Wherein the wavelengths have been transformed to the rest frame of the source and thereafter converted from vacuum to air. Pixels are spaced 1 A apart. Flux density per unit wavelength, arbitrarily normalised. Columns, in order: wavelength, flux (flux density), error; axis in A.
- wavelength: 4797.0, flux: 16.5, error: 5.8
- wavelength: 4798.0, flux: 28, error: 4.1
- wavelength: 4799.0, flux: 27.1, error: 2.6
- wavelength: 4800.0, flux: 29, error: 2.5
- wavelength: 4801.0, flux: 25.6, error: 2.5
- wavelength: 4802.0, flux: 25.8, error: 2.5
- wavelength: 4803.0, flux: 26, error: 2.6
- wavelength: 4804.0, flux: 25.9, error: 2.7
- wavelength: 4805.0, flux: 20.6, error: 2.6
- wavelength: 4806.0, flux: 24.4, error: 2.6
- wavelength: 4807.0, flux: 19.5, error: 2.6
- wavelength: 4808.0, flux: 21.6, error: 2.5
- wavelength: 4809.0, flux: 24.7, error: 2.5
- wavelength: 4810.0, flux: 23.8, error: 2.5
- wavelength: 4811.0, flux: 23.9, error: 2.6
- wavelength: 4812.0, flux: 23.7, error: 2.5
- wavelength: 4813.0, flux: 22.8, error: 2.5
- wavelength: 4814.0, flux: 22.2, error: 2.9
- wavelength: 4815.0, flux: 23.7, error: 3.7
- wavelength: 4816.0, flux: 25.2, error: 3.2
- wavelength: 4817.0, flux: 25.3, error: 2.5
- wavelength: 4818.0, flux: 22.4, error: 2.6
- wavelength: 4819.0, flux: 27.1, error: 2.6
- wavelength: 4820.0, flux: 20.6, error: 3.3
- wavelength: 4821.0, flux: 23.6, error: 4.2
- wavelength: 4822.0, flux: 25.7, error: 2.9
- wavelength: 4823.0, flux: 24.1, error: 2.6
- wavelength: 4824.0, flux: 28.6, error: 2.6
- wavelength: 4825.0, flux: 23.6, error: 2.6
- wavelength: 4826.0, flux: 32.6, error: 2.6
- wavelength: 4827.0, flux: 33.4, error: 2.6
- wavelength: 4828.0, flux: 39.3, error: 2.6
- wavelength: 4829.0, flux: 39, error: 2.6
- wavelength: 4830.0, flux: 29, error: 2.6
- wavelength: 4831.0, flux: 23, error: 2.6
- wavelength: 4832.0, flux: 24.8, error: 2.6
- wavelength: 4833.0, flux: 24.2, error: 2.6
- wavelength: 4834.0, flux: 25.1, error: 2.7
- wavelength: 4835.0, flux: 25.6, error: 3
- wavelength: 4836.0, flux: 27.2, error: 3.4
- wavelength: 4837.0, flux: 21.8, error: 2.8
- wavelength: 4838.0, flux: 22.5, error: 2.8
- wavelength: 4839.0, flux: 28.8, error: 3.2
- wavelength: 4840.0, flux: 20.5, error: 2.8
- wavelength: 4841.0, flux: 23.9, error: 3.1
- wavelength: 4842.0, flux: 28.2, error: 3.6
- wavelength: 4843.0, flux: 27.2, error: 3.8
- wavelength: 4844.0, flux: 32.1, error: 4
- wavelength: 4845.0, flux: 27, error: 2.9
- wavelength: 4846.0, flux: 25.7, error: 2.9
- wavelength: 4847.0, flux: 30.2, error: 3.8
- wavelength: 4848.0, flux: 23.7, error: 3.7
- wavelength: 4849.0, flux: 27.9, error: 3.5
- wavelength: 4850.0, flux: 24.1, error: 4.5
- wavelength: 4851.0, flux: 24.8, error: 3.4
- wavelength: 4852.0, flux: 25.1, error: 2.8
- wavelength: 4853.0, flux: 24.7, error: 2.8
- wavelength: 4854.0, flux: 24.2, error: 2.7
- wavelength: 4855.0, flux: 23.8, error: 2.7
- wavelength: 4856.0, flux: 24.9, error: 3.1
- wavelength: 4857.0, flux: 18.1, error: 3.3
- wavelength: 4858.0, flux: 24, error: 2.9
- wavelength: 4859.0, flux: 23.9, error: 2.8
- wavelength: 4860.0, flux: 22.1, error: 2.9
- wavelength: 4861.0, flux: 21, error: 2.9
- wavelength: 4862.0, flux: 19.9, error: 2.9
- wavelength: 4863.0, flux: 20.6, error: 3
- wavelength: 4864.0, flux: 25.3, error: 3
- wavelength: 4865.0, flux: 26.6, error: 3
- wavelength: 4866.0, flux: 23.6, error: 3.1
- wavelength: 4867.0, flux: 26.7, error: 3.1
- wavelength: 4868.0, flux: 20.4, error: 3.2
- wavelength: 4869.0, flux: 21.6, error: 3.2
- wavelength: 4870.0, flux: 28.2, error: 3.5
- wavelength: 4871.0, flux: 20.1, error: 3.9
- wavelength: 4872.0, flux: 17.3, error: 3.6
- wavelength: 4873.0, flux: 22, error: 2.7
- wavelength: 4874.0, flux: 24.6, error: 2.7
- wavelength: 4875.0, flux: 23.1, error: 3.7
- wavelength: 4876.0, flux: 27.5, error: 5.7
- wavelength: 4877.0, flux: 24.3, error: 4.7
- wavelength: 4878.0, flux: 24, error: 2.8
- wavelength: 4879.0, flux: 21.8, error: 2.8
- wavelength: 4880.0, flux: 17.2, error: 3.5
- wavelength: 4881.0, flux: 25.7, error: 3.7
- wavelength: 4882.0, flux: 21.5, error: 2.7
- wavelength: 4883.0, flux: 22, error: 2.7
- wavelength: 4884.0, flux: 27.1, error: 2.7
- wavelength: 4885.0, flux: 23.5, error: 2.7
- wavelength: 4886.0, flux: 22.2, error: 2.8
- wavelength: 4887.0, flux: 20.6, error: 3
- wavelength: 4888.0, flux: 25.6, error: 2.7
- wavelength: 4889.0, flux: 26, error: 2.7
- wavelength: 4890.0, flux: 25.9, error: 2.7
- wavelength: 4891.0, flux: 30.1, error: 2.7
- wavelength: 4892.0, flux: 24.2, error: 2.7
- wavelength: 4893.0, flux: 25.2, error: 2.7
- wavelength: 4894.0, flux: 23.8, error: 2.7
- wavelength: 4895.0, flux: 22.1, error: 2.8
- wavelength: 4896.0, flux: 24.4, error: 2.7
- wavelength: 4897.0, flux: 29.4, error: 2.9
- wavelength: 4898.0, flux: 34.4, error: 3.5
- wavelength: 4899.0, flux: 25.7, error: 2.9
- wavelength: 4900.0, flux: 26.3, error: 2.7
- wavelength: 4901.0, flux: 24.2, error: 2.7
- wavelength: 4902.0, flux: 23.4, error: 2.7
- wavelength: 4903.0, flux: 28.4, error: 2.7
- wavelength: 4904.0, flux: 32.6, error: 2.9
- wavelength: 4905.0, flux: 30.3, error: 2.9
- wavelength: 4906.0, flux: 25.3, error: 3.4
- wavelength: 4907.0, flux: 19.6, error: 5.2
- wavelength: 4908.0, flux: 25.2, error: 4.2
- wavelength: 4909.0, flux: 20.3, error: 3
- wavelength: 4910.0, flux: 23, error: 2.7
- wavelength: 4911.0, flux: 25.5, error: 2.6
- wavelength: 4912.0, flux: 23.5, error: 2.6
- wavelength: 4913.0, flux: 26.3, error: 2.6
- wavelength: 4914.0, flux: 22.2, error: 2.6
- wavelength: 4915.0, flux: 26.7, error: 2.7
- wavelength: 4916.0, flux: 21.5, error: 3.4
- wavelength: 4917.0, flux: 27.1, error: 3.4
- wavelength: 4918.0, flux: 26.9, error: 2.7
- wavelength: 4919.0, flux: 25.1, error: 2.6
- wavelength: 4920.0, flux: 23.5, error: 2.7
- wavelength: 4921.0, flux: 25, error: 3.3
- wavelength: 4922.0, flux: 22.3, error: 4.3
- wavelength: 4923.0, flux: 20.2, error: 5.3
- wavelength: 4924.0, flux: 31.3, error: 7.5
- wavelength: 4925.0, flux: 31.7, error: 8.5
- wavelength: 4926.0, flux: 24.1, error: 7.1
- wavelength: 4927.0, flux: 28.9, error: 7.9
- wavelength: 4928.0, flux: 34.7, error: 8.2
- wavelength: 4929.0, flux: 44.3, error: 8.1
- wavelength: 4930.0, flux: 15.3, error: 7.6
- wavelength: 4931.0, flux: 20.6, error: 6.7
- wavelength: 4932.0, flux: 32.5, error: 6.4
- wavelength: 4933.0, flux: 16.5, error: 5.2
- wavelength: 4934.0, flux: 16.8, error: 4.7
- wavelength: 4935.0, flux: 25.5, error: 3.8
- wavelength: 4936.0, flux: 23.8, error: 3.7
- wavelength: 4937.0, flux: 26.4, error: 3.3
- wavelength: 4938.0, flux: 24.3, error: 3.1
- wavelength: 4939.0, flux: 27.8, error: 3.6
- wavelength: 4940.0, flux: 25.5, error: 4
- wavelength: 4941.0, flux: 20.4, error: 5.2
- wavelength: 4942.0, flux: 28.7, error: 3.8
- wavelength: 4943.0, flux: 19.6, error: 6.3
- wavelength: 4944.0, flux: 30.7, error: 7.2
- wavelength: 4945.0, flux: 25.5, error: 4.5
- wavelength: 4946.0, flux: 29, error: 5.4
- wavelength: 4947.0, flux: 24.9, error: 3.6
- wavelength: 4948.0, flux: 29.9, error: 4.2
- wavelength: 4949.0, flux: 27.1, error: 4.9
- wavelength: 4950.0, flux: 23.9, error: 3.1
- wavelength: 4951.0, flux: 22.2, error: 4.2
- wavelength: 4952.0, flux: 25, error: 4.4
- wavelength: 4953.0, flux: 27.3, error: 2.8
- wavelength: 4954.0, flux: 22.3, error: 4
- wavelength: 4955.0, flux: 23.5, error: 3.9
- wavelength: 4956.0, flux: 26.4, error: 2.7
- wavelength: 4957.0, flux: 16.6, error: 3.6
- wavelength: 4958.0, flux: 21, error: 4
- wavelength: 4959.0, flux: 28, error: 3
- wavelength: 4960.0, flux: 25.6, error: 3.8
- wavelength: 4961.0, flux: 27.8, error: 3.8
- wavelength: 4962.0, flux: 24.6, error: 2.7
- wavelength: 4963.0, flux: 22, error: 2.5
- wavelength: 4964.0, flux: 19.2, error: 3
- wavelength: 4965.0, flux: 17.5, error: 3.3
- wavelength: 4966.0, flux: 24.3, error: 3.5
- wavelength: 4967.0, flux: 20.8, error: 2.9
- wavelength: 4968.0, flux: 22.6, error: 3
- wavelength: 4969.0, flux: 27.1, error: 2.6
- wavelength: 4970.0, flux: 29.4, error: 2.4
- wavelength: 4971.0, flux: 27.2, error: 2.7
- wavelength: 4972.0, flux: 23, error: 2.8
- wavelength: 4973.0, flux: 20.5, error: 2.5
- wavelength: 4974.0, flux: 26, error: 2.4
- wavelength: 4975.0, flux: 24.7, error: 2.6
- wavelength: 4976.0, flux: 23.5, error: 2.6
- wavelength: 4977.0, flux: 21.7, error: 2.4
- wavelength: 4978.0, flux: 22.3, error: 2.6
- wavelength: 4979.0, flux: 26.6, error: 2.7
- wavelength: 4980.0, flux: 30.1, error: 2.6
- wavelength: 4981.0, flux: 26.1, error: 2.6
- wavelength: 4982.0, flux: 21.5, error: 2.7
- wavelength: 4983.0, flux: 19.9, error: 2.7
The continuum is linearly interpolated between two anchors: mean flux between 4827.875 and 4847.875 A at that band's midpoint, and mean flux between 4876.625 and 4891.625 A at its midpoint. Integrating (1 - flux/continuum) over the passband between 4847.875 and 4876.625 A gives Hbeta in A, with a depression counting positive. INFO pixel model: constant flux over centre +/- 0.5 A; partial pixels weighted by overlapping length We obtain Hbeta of 2.1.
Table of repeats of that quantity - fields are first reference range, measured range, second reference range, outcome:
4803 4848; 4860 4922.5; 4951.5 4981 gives 1.6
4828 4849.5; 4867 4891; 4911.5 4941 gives 2.6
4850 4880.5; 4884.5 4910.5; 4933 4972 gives -2.1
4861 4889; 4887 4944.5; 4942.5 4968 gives -4.8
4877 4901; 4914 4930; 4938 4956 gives -1.2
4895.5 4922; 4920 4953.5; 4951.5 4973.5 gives -1.6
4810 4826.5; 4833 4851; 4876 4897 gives -1.1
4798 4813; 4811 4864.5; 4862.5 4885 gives -3.4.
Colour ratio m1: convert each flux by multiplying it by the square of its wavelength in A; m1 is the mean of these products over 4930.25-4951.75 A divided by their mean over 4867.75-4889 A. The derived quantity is 1.10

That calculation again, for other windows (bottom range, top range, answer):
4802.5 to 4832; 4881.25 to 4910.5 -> 1.02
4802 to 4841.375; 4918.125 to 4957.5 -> 1.05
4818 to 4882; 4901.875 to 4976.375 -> 1.04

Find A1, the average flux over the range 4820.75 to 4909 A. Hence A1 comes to 25.2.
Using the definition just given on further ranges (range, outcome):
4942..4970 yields 24.4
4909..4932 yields 25.9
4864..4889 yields 23.3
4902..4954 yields 25.5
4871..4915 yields 24.6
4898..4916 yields 25.4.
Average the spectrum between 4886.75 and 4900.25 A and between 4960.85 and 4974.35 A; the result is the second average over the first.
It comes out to 0.9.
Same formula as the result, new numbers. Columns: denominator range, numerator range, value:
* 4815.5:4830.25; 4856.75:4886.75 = 0.82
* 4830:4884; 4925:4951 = 1.07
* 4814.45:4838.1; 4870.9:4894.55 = 0.89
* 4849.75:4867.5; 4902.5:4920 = 1.07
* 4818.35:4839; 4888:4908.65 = 0.97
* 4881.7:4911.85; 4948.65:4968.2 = 0.92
